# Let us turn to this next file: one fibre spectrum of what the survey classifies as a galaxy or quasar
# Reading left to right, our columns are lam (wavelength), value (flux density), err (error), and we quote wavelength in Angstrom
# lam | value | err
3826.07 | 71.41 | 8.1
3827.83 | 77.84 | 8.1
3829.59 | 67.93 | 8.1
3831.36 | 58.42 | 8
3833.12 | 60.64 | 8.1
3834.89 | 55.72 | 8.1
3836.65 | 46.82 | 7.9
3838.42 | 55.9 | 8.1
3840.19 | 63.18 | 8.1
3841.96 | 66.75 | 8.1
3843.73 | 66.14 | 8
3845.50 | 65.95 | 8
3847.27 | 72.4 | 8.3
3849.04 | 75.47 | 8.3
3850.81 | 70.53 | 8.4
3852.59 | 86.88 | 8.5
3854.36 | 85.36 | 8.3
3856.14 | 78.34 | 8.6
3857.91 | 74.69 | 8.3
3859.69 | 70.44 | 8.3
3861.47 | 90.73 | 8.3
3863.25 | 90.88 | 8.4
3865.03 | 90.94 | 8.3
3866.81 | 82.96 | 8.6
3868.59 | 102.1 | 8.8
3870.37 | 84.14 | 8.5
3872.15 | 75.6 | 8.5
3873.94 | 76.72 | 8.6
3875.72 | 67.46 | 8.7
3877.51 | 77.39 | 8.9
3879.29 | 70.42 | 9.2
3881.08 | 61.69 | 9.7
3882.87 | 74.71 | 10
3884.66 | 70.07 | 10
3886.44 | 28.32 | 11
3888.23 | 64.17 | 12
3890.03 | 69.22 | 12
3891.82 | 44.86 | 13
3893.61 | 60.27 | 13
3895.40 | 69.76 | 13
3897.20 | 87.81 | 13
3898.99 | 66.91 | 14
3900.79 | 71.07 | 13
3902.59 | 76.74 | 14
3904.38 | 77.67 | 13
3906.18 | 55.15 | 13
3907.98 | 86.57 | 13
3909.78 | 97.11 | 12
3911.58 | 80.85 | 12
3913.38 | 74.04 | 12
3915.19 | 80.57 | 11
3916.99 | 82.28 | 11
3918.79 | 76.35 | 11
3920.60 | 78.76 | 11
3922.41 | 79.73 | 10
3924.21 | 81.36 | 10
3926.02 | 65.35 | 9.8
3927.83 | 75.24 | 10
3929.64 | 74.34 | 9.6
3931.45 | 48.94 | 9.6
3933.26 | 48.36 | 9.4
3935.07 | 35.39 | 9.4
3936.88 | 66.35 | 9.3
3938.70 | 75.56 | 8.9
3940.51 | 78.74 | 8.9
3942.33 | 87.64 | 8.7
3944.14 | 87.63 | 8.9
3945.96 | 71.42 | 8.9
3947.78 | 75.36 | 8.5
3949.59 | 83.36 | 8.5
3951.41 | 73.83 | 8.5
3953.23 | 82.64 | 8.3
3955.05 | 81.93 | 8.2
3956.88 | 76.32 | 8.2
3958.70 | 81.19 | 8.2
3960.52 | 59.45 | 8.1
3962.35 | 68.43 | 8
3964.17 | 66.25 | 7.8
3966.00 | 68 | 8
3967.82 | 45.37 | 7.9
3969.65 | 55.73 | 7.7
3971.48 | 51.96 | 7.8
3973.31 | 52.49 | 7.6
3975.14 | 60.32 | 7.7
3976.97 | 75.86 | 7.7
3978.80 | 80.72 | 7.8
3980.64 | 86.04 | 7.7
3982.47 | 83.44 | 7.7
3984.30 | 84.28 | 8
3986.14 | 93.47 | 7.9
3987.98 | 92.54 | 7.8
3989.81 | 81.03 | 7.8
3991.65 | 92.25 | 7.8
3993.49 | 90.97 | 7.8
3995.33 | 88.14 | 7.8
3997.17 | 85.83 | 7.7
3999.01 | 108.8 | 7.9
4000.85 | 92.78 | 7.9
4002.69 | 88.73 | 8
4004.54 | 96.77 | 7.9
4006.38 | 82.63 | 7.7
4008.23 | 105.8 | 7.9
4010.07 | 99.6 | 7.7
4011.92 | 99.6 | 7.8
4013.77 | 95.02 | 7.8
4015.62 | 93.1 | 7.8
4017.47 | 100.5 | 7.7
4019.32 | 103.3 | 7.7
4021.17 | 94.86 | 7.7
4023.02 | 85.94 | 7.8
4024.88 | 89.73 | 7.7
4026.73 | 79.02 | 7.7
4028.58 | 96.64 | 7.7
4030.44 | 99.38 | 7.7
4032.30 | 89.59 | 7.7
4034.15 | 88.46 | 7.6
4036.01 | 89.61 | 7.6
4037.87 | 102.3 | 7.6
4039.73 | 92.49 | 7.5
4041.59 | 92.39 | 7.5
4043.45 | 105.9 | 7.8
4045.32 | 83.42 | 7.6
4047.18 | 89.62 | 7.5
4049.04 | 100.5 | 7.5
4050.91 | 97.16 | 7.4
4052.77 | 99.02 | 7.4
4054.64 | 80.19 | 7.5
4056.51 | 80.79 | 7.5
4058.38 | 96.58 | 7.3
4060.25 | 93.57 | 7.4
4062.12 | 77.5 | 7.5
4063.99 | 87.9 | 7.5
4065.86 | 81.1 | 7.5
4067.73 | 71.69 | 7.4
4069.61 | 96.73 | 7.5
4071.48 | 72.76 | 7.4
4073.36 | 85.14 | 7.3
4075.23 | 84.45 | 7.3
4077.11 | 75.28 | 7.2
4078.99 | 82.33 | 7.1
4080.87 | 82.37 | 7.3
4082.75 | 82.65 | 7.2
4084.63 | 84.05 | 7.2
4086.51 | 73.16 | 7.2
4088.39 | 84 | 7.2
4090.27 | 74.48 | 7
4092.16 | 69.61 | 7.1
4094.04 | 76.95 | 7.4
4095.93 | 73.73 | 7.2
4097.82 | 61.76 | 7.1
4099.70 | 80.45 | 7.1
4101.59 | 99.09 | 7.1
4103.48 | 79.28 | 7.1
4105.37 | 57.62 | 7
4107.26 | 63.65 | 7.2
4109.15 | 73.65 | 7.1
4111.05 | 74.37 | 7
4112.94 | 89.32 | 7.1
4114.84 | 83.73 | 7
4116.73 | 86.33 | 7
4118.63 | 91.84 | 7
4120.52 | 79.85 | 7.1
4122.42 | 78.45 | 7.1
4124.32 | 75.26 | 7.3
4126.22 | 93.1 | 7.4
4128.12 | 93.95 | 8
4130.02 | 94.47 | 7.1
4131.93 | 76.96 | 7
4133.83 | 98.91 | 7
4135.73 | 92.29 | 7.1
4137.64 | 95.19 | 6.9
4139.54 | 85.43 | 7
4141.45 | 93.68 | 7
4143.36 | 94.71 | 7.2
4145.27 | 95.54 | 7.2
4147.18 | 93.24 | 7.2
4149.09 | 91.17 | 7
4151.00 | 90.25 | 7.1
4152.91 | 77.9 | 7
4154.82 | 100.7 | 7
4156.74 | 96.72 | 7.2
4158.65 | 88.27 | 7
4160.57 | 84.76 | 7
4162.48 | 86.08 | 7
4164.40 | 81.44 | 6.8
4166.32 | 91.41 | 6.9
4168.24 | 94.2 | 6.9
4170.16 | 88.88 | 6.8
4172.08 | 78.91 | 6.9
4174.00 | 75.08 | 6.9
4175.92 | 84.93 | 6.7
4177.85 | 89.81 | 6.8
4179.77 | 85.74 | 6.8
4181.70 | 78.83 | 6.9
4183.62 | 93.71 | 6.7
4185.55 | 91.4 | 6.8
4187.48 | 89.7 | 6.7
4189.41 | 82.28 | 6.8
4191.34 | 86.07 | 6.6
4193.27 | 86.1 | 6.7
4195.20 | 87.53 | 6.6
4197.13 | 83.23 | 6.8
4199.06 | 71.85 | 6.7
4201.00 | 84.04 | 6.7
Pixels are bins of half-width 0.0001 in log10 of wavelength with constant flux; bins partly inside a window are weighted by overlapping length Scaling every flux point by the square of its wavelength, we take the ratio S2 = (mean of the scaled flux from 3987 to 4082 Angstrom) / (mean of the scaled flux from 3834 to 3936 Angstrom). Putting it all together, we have 1.36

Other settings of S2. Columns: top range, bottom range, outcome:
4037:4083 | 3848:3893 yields 1.30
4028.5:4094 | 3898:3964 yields 1.25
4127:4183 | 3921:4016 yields 1.25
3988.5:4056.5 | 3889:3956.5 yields 1.34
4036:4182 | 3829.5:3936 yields 1.34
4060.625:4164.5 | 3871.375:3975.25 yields 1.31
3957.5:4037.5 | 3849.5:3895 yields 1.22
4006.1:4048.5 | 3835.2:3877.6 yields 1.36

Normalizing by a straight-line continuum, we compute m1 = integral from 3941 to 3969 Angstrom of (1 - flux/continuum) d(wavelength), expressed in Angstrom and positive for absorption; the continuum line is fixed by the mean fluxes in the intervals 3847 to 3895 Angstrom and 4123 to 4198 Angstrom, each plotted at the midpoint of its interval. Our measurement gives 1.52 Angstrom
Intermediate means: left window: 73.9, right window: 88.4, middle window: 73.8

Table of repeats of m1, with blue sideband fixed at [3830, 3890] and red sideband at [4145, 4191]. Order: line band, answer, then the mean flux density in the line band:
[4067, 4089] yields 0.5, 81.3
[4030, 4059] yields -4.1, 92.8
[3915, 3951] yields 1.4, 72.5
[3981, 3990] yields -1.1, 87.4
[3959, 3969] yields 1.9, 62.6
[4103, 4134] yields 1.4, 81.4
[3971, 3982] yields 1.2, 69.2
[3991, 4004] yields -2.3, 92.6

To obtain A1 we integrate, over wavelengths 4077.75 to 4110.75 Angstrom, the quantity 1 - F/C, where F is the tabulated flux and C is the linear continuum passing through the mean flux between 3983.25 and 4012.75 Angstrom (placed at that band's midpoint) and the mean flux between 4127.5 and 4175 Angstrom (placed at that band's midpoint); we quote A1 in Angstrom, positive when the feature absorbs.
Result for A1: 5.2 Angstrom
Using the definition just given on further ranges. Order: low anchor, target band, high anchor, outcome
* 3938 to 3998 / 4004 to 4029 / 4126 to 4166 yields -4.42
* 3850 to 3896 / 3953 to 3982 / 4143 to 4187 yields 3.81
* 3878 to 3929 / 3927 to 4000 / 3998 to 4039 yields 8.20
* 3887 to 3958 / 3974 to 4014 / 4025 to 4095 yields -4.49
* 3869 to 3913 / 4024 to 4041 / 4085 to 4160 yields -2.78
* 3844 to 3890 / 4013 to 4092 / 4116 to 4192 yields -4.42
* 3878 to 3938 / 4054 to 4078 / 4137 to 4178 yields -0.51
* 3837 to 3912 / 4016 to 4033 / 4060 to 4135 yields -3.22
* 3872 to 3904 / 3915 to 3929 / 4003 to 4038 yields -0.58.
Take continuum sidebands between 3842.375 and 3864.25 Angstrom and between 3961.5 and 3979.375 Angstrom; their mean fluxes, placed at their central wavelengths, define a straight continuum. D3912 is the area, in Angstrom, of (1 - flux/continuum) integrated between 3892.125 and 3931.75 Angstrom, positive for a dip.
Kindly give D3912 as -3.0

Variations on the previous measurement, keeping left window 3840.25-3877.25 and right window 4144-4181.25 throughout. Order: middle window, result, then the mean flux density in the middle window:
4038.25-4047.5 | -1.0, 93.5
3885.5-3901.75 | 3.5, 62.6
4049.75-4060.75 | -0.9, 91.3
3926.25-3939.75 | 3.3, 61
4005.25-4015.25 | -1.6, 96.3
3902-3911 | 0.1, 78.9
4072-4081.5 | 0.4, 81.5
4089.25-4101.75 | 1.6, 75.2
